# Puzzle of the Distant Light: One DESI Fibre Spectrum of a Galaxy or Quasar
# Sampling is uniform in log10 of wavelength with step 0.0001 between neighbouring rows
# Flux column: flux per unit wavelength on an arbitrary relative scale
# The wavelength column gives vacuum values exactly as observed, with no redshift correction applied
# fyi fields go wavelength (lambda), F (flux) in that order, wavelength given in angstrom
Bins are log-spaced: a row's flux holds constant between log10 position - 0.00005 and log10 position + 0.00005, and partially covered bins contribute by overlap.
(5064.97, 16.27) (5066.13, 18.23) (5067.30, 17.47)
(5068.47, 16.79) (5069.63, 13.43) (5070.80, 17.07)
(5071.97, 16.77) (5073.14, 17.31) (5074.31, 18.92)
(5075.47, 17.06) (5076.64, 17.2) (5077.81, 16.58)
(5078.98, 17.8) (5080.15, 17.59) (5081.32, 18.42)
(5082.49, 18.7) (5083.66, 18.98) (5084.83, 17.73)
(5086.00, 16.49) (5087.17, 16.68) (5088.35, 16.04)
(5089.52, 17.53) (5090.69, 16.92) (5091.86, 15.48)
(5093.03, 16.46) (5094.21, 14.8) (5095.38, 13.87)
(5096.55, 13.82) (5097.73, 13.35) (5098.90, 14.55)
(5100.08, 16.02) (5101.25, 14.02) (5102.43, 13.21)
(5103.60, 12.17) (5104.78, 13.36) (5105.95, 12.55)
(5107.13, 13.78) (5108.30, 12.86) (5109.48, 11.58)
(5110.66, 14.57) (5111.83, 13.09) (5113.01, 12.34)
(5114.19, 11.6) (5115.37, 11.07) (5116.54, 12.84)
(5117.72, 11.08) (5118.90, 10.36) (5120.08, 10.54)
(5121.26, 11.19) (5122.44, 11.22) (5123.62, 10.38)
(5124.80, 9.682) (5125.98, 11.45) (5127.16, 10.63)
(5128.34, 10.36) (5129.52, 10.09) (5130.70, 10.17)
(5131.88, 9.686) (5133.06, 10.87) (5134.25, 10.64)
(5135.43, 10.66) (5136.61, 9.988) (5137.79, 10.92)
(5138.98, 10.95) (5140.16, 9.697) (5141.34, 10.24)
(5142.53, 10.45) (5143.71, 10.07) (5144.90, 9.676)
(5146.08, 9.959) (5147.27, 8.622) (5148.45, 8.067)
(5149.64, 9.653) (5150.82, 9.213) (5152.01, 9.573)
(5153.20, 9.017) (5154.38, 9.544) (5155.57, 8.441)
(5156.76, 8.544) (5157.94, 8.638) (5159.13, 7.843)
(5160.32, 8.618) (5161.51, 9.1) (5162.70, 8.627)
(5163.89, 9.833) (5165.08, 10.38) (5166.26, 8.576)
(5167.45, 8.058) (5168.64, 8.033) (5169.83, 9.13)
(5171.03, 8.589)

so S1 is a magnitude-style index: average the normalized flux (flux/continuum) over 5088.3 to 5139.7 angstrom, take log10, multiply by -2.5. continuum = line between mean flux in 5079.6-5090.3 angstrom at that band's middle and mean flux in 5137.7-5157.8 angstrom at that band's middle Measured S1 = 0.118 mag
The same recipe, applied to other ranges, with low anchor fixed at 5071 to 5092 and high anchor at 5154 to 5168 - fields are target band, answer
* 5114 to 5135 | 0.19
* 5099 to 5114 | 0.11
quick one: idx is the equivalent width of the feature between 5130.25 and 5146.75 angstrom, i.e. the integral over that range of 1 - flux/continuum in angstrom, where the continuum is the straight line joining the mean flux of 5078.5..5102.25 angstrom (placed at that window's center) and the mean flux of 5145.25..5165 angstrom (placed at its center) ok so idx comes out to 0.8 angstrom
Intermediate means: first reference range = 16.2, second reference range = 9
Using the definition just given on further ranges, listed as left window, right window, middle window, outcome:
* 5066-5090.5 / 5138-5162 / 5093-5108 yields 0.93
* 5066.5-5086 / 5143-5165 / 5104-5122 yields 1.72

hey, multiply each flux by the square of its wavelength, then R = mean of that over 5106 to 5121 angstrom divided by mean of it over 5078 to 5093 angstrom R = 0.7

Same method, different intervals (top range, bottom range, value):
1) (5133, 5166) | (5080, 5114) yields 0.65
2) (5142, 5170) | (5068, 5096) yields 0.55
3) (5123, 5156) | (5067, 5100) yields 0.62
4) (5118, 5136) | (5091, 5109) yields 0.76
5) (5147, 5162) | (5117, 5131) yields 0.84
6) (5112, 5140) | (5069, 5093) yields 0.64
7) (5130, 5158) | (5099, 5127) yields 0.81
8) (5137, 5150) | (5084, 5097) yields 0.63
